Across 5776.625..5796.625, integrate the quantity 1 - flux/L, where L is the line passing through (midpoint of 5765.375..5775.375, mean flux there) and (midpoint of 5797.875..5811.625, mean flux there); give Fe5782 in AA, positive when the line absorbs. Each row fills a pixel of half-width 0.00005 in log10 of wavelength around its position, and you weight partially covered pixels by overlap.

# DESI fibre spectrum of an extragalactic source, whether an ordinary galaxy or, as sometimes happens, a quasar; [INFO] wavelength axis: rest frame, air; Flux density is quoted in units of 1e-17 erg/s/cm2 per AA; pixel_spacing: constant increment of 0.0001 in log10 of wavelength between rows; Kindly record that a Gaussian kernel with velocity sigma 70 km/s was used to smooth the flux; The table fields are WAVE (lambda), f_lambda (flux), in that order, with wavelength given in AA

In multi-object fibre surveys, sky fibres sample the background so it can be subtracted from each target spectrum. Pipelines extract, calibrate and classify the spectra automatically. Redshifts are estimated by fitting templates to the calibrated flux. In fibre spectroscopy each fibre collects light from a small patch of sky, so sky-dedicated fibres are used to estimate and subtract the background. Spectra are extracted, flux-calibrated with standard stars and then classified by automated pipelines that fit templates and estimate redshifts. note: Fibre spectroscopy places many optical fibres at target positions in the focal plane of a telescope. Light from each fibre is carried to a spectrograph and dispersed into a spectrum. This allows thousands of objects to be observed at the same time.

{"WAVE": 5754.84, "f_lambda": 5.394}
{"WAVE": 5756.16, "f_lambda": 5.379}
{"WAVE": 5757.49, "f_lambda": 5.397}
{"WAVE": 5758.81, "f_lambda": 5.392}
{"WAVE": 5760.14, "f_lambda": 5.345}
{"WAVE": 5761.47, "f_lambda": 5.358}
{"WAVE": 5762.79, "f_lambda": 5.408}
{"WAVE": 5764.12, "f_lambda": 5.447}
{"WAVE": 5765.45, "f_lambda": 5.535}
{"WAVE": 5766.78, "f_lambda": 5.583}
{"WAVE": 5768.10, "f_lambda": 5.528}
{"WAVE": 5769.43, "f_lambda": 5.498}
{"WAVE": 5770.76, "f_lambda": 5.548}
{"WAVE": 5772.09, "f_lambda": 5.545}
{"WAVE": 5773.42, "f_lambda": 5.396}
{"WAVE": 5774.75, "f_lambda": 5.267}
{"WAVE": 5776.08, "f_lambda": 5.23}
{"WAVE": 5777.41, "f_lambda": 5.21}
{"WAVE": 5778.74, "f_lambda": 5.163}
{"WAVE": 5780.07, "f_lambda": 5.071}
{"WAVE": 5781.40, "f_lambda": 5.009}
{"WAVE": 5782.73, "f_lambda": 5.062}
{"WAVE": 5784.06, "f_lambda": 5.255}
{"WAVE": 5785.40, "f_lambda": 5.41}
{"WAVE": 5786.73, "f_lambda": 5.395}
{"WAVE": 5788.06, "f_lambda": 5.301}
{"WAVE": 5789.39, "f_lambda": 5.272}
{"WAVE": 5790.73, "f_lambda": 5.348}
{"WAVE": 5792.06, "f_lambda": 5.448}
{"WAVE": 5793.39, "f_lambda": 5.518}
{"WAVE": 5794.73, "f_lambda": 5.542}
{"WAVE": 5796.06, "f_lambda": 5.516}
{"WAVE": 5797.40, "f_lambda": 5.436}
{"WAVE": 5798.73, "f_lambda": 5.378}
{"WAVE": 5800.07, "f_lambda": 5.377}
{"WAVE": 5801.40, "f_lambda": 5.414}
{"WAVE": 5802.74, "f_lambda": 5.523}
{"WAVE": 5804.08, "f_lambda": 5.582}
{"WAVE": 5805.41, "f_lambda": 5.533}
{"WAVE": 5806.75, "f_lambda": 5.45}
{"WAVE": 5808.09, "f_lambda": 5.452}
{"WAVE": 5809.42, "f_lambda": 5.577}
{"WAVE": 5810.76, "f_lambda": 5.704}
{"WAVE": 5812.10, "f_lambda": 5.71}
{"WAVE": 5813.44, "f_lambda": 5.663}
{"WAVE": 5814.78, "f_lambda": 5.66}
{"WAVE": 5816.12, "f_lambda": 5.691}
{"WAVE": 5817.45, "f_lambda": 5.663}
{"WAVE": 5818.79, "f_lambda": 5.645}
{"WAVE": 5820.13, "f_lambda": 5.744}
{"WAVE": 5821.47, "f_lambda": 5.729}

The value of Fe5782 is 0.7 AA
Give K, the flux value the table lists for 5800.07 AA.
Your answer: 5.377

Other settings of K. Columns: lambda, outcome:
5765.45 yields 5.535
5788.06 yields 5.301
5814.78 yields 5.66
